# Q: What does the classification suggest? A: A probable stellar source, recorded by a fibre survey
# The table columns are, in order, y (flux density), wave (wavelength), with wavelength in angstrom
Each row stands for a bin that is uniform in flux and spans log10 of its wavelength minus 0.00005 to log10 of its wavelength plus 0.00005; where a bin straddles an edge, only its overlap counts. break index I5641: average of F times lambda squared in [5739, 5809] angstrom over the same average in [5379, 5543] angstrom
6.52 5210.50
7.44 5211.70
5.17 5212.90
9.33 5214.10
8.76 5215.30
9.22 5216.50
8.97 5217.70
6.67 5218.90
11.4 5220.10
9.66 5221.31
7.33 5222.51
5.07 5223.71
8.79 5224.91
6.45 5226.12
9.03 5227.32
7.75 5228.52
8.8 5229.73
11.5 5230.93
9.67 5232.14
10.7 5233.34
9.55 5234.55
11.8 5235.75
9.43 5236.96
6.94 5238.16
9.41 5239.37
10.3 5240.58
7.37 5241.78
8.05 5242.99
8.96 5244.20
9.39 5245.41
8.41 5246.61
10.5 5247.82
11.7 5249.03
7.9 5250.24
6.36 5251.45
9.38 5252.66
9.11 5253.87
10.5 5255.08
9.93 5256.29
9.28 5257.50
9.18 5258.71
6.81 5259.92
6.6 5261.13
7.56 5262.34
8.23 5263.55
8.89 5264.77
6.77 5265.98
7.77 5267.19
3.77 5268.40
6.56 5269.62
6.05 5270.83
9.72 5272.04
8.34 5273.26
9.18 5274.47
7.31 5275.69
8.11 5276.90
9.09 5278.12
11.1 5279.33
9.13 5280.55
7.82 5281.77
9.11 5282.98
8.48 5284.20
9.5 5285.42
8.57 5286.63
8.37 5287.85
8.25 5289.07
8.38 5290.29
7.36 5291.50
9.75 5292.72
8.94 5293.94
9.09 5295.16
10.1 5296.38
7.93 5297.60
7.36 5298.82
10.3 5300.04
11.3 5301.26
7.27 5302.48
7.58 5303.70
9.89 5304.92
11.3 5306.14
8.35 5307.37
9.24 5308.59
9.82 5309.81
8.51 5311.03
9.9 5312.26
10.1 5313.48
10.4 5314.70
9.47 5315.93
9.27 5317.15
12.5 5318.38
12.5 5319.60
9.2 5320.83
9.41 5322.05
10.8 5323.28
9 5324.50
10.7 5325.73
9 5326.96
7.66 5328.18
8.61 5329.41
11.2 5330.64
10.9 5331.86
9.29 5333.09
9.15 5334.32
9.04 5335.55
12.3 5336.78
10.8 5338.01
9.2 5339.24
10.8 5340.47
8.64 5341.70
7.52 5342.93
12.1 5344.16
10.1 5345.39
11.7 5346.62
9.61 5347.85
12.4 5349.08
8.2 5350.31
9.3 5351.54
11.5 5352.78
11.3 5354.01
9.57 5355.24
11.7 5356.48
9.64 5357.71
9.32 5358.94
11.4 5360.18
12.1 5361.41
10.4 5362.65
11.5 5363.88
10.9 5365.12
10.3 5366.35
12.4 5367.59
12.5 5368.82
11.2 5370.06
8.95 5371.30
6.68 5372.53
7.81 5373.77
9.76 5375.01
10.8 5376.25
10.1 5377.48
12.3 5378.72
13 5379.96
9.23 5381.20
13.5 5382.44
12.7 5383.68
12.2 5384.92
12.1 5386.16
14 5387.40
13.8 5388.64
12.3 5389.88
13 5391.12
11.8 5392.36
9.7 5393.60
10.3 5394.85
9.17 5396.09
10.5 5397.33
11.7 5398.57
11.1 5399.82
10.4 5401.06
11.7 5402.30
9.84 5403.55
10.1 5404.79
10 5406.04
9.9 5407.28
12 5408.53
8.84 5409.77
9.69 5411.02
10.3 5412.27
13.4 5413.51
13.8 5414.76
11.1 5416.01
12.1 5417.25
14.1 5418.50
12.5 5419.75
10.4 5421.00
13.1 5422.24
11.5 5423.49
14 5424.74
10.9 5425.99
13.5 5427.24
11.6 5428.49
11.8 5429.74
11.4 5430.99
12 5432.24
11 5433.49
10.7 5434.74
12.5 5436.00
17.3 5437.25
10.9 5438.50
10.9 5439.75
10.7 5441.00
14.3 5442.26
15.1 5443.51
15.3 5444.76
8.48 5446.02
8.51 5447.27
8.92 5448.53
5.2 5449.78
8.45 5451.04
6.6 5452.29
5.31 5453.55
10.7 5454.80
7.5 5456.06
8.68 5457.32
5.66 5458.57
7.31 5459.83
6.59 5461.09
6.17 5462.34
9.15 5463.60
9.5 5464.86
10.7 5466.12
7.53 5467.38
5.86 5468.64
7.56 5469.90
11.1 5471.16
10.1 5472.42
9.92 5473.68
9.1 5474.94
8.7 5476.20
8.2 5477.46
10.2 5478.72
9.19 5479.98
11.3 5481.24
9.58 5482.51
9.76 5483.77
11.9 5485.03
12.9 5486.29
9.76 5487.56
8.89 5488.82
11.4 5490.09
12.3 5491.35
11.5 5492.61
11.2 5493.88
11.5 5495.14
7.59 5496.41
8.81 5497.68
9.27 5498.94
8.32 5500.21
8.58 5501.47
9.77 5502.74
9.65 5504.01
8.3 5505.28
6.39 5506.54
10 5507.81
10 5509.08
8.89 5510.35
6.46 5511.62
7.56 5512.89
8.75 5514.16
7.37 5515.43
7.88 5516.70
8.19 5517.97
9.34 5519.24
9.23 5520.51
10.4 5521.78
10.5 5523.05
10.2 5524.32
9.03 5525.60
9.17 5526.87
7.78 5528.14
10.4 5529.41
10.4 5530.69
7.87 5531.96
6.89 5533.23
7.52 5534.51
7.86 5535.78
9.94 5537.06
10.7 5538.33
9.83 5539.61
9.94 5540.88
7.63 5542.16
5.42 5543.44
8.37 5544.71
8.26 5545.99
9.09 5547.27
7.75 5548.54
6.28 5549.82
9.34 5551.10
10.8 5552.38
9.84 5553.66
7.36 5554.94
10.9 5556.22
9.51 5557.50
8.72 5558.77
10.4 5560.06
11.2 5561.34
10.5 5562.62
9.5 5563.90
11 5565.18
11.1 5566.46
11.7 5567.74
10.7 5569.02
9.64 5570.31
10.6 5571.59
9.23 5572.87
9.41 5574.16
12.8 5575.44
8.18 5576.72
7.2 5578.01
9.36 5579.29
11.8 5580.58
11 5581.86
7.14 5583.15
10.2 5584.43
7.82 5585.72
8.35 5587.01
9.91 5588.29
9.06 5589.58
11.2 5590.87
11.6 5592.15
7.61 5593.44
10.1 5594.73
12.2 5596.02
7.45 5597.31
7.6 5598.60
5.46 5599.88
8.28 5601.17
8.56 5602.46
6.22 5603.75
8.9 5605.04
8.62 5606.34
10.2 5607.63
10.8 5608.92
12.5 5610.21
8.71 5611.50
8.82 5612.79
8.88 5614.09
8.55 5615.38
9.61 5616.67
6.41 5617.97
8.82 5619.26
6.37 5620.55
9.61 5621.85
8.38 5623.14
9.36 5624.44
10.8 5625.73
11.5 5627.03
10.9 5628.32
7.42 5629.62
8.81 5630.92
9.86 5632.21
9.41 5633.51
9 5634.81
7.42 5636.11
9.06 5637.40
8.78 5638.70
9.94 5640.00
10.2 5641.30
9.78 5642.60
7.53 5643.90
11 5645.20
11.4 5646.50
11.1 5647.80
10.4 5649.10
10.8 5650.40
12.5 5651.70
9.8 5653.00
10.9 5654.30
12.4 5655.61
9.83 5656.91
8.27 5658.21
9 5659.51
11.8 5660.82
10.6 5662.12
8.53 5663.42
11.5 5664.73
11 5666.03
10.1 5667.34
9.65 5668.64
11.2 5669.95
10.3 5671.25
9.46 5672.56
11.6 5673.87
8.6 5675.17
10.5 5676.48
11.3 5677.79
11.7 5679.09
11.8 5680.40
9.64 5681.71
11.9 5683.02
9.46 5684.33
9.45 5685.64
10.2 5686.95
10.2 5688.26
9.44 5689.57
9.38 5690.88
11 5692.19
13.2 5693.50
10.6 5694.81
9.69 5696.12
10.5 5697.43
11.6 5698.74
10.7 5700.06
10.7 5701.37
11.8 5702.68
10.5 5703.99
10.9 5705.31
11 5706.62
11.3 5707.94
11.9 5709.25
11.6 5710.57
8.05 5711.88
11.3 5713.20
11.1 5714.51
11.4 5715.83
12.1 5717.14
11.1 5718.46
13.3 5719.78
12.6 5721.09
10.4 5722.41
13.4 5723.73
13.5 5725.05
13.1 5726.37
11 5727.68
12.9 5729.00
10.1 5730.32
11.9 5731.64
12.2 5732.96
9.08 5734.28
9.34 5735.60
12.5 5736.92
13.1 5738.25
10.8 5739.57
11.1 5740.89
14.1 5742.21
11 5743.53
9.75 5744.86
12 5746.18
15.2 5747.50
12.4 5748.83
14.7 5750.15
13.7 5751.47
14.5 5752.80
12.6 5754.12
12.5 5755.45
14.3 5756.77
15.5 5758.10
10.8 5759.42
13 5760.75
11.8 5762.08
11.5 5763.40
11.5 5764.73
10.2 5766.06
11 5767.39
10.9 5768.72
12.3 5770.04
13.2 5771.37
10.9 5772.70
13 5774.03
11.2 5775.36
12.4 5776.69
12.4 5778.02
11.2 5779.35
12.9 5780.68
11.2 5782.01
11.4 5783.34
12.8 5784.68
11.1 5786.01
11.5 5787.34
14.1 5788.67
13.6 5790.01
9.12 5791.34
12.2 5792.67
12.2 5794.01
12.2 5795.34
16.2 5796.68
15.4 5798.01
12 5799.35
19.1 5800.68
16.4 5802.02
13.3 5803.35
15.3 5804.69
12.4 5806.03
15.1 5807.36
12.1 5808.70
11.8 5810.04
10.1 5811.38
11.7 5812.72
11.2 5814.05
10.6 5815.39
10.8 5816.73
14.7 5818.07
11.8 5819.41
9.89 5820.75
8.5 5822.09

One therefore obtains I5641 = 1.41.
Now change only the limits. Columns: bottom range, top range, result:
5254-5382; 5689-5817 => 1.48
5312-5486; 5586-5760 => 1.11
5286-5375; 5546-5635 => 1.05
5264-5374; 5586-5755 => 1.25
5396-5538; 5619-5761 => 1.19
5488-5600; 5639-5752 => 1.25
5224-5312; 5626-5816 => 1.55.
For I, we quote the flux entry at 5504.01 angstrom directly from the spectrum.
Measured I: 9.65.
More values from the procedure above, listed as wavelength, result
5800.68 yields 19.1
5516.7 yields 7.88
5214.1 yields 9.33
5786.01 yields 11.1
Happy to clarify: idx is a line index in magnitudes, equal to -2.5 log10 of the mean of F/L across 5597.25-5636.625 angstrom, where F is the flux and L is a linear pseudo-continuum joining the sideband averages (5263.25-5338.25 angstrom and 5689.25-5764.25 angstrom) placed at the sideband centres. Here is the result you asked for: 0.25 mag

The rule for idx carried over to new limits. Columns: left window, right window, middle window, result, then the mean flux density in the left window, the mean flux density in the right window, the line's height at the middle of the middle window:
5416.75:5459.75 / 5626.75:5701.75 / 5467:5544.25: 0.16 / 10.9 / 10.2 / 10.7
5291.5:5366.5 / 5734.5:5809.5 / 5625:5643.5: 0.24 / 9.93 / 12.6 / 11.8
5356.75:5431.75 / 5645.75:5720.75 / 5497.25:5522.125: 0.27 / 11.3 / 10.7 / 11.1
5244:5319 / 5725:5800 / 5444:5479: 0.19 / 8.8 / 12.2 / 10.1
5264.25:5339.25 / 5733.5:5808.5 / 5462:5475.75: 0.17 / 9.11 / 12.6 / 10.3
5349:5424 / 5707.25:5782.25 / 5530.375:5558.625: 0.30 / 11.1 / 12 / 11.5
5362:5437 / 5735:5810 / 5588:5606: 0.34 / 11.4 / 12.6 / 12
